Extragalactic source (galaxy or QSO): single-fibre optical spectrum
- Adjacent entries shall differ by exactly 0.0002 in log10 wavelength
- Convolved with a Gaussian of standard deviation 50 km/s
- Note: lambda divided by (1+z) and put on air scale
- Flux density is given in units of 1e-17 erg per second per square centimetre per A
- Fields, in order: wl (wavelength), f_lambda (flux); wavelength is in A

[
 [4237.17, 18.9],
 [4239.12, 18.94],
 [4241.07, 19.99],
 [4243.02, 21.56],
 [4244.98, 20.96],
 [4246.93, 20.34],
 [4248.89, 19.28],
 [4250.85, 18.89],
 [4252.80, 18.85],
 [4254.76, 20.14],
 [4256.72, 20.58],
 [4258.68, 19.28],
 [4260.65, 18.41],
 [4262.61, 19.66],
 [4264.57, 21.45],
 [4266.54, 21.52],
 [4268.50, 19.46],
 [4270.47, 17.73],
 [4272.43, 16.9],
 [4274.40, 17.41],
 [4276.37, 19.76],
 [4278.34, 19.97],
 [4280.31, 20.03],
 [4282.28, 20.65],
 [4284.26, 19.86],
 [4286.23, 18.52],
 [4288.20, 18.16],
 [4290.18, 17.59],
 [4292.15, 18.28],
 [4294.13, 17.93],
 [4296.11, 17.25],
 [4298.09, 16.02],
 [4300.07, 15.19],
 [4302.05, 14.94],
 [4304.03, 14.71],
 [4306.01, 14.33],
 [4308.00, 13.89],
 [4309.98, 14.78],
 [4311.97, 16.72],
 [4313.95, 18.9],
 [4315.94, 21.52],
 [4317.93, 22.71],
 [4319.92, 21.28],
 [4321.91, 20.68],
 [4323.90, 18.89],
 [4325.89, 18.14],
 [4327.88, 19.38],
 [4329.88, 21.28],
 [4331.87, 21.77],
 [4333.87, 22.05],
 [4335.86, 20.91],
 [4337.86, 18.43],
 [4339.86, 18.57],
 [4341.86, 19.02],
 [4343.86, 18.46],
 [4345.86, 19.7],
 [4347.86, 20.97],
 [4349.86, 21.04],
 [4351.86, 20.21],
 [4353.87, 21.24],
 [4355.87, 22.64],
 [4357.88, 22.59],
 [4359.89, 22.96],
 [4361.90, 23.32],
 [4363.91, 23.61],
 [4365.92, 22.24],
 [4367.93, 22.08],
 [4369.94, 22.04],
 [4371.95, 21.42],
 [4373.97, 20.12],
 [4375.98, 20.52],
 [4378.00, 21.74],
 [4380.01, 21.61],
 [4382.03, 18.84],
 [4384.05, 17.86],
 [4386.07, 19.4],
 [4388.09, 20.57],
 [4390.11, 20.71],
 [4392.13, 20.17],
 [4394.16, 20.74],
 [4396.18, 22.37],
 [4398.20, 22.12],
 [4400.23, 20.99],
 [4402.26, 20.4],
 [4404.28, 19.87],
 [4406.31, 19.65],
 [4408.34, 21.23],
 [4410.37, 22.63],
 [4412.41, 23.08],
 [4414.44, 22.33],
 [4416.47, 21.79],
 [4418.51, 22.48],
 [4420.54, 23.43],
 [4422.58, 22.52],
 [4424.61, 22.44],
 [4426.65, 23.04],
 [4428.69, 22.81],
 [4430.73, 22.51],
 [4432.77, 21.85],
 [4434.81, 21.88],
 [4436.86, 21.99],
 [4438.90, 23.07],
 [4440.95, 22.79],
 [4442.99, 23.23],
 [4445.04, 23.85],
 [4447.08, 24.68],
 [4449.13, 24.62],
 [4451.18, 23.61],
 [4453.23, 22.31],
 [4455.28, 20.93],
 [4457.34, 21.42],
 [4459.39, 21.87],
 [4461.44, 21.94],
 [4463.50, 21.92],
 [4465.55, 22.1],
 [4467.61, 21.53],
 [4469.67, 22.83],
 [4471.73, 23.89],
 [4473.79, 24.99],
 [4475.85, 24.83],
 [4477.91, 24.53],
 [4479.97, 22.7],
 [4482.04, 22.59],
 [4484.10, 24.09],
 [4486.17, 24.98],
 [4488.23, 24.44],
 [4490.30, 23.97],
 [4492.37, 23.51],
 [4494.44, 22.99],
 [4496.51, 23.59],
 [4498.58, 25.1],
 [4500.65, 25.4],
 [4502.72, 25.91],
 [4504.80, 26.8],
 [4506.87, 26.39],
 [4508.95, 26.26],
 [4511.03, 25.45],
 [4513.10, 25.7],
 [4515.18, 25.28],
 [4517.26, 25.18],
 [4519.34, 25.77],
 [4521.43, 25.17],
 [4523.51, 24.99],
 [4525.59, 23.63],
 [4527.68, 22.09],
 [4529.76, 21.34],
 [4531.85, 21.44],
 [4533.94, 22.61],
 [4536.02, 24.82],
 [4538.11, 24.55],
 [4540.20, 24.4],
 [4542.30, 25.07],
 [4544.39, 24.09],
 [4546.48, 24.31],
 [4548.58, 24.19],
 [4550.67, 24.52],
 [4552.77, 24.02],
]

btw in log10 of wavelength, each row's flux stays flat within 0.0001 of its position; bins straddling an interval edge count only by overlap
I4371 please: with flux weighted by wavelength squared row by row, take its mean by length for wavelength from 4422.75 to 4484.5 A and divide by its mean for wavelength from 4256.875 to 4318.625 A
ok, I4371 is 1.4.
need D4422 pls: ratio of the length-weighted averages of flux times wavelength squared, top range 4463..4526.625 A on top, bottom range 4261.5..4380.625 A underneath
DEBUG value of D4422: 1.35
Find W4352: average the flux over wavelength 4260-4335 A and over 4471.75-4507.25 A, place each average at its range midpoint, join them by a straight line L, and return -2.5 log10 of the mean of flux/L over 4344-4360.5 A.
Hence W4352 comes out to -0.049 mag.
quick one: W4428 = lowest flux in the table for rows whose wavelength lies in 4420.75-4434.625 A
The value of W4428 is 21.85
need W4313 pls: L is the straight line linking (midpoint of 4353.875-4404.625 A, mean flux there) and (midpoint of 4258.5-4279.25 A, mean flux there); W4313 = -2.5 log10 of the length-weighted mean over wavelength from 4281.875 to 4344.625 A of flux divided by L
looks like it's 0.09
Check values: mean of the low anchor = 19.2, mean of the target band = 18.4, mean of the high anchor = 21.3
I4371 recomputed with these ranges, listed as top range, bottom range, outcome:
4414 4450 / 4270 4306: 1.38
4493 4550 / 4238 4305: 1.46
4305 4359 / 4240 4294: 1.04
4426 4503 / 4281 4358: 1.31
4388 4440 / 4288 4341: 1.25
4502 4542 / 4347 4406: 1.24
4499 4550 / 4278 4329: 1.51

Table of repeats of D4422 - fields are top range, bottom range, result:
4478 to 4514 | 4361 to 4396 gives 1.24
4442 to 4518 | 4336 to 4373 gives 1.20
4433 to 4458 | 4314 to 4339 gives 1.18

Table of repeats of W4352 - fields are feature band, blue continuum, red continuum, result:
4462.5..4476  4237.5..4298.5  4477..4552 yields 0.018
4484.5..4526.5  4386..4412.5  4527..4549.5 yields -0.094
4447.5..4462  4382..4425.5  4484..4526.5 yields 0.030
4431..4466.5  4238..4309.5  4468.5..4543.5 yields 0.016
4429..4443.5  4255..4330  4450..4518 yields 0.005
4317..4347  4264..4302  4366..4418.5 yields -0.025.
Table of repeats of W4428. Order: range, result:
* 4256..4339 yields 13.89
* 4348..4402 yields 17.86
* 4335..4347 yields 18.43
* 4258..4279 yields 16.9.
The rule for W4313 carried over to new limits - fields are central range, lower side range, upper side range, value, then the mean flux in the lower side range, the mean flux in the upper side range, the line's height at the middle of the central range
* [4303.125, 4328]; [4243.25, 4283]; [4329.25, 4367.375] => 0.14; 19.6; 21.1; 20.5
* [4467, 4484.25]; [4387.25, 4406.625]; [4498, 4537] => -0.01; 20.8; 24.7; 23.3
